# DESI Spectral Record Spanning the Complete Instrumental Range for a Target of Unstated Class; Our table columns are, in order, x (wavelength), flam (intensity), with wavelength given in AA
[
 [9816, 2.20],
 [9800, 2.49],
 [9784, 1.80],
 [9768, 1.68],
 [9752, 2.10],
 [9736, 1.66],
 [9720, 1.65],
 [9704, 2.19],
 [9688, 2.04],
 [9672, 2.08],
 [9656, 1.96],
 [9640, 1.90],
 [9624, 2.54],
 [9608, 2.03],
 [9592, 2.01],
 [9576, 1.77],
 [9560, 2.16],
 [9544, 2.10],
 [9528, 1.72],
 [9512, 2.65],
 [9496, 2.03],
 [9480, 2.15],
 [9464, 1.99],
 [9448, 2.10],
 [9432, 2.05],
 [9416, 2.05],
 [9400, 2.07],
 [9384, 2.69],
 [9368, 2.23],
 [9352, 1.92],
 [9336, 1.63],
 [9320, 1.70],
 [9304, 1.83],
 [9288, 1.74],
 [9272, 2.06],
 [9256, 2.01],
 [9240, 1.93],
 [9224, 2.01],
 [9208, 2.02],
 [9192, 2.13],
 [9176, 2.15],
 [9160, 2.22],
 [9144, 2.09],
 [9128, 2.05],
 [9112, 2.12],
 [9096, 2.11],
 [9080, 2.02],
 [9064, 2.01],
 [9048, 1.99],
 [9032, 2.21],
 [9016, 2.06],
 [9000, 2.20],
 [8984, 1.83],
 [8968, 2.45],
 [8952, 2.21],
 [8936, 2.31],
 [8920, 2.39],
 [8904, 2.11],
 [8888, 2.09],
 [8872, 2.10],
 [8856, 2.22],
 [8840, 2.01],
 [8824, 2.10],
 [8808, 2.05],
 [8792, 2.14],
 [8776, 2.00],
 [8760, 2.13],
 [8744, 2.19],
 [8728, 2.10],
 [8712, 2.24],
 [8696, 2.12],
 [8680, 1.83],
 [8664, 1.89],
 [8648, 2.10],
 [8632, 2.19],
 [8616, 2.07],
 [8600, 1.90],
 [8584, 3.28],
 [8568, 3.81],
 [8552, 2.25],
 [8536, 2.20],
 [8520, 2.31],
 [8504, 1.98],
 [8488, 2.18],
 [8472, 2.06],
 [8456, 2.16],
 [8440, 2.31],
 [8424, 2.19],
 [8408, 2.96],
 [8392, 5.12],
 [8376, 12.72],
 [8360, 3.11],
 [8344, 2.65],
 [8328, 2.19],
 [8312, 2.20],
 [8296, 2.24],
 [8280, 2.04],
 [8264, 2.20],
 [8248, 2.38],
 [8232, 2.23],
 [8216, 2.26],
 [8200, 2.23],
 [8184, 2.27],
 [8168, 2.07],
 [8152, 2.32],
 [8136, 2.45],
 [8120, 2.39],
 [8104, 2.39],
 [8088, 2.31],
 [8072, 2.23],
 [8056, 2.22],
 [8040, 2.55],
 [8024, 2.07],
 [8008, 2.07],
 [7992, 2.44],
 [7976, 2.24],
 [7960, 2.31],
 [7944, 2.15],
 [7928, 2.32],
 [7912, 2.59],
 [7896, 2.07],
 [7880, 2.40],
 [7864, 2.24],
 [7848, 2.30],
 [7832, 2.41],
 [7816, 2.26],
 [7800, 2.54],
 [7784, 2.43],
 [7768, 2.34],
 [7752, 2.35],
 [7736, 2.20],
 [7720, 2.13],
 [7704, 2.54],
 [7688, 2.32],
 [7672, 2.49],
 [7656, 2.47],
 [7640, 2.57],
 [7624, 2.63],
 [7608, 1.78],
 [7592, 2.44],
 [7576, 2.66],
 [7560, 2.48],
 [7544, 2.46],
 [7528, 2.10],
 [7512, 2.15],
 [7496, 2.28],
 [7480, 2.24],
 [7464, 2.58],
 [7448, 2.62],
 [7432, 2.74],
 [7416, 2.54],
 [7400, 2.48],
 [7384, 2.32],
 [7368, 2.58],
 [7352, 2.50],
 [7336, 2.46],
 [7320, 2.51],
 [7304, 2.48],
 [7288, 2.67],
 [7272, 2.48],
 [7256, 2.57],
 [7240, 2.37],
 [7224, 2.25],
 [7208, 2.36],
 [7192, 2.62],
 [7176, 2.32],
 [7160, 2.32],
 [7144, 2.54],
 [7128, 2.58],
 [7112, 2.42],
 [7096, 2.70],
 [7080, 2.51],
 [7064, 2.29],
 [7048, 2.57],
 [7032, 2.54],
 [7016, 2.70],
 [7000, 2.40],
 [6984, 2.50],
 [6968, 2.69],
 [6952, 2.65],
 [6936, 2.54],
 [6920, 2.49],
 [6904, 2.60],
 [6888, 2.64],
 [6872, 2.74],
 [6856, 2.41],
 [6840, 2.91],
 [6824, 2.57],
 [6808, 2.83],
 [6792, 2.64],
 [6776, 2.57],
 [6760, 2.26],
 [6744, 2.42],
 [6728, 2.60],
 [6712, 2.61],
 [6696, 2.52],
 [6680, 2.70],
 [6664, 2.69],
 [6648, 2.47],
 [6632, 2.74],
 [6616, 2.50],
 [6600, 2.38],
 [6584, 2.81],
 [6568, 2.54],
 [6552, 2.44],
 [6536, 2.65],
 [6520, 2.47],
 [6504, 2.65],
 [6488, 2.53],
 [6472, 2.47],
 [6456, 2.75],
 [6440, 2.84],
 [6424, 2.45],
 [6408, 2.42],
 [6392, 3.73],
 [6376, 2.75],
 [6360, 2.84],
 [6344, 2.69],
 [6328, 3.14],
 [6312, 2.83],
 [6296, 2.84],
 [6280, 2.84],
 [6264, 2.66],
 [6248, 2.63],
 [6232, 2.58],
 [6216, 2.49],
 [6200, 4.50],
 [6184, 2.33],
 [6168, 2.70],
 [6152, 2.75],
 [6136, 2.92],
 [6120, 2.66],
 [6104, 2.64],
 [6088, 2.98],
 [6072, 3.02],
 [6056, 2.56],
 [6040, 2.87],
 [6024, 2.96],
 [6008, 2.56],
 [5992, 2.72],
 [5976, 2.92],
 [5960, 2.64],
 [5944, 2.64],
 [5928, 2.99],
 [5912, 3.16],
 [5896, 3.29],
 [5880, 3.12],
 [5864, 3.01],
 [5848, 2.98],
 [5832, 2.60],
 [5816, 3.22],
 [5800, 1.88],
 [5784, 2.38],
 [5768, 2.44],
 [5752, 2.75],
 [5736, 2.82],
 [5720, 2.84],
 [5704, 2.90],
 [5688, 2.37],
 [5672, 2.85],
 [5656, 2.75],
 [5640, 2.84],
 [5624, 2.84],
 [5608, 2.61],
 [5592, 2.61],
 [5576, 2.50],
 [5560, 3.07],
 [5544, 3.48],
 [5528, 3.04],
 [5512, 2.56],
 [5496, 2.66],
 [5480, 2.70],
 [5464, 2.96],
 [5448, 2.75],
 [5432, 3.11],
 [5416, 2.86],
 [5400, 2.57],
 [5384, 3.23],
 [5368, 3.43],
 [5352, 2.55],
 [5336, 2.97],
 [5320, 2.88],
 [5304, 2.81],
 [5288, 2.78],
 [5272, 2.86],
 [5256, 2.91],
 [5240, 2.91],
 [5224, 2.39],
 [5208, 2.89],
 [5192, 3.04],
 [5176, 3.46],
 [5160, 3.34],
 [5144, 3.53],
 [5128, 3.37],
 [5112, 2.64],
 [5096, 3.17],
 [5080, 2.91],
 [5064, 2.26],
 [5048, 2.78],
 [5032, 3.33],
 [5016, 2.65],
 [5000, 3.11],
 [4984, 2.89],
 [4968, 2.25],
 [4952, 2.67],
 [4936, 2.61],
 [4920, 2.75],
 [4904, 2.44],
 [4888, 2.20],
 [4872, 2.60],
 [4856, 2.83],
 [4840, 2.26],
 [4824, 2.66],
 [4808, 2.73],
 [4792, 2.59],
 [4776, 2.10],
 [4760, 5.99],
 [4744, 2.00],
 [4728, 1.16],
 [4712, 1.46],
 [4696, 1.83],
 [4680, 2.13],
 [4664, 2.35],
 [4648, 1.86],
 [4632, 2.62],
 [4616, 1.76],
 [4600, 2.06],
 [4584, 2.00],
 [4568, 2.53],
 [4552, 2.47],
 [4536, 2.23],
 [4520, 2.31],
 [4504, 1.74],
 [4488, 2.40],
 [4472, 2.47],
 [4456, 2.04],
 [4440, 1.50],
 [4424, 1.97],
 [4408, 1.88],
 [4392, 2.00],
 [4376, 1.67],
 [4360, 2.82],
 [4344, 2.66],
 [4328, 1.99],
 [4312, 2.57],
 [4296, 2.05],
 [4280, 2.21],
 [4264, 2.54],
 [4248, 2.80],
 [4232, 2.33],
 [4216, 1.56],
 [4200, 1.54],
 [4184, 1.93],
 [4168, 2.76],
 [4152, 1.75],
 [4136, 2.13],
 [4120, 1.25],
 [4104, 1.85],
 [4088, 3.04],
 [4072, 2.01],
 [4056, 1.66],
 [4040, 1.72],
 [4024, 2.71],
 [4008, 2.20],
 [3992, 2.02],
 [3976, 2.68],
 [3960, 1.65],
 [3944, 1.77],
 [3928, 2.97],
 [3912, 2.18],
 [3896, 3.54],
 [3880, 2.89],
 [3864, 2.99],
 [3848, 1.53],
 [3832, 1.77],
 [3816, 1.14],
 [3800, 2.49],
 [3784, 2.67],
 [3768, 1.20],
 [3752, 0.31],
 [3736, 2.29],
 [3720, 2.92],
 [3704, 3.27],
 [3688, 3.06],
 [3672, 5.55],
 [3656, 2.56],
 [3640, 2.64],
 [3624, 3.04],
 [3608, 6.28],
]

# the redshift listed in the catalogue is 0.28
